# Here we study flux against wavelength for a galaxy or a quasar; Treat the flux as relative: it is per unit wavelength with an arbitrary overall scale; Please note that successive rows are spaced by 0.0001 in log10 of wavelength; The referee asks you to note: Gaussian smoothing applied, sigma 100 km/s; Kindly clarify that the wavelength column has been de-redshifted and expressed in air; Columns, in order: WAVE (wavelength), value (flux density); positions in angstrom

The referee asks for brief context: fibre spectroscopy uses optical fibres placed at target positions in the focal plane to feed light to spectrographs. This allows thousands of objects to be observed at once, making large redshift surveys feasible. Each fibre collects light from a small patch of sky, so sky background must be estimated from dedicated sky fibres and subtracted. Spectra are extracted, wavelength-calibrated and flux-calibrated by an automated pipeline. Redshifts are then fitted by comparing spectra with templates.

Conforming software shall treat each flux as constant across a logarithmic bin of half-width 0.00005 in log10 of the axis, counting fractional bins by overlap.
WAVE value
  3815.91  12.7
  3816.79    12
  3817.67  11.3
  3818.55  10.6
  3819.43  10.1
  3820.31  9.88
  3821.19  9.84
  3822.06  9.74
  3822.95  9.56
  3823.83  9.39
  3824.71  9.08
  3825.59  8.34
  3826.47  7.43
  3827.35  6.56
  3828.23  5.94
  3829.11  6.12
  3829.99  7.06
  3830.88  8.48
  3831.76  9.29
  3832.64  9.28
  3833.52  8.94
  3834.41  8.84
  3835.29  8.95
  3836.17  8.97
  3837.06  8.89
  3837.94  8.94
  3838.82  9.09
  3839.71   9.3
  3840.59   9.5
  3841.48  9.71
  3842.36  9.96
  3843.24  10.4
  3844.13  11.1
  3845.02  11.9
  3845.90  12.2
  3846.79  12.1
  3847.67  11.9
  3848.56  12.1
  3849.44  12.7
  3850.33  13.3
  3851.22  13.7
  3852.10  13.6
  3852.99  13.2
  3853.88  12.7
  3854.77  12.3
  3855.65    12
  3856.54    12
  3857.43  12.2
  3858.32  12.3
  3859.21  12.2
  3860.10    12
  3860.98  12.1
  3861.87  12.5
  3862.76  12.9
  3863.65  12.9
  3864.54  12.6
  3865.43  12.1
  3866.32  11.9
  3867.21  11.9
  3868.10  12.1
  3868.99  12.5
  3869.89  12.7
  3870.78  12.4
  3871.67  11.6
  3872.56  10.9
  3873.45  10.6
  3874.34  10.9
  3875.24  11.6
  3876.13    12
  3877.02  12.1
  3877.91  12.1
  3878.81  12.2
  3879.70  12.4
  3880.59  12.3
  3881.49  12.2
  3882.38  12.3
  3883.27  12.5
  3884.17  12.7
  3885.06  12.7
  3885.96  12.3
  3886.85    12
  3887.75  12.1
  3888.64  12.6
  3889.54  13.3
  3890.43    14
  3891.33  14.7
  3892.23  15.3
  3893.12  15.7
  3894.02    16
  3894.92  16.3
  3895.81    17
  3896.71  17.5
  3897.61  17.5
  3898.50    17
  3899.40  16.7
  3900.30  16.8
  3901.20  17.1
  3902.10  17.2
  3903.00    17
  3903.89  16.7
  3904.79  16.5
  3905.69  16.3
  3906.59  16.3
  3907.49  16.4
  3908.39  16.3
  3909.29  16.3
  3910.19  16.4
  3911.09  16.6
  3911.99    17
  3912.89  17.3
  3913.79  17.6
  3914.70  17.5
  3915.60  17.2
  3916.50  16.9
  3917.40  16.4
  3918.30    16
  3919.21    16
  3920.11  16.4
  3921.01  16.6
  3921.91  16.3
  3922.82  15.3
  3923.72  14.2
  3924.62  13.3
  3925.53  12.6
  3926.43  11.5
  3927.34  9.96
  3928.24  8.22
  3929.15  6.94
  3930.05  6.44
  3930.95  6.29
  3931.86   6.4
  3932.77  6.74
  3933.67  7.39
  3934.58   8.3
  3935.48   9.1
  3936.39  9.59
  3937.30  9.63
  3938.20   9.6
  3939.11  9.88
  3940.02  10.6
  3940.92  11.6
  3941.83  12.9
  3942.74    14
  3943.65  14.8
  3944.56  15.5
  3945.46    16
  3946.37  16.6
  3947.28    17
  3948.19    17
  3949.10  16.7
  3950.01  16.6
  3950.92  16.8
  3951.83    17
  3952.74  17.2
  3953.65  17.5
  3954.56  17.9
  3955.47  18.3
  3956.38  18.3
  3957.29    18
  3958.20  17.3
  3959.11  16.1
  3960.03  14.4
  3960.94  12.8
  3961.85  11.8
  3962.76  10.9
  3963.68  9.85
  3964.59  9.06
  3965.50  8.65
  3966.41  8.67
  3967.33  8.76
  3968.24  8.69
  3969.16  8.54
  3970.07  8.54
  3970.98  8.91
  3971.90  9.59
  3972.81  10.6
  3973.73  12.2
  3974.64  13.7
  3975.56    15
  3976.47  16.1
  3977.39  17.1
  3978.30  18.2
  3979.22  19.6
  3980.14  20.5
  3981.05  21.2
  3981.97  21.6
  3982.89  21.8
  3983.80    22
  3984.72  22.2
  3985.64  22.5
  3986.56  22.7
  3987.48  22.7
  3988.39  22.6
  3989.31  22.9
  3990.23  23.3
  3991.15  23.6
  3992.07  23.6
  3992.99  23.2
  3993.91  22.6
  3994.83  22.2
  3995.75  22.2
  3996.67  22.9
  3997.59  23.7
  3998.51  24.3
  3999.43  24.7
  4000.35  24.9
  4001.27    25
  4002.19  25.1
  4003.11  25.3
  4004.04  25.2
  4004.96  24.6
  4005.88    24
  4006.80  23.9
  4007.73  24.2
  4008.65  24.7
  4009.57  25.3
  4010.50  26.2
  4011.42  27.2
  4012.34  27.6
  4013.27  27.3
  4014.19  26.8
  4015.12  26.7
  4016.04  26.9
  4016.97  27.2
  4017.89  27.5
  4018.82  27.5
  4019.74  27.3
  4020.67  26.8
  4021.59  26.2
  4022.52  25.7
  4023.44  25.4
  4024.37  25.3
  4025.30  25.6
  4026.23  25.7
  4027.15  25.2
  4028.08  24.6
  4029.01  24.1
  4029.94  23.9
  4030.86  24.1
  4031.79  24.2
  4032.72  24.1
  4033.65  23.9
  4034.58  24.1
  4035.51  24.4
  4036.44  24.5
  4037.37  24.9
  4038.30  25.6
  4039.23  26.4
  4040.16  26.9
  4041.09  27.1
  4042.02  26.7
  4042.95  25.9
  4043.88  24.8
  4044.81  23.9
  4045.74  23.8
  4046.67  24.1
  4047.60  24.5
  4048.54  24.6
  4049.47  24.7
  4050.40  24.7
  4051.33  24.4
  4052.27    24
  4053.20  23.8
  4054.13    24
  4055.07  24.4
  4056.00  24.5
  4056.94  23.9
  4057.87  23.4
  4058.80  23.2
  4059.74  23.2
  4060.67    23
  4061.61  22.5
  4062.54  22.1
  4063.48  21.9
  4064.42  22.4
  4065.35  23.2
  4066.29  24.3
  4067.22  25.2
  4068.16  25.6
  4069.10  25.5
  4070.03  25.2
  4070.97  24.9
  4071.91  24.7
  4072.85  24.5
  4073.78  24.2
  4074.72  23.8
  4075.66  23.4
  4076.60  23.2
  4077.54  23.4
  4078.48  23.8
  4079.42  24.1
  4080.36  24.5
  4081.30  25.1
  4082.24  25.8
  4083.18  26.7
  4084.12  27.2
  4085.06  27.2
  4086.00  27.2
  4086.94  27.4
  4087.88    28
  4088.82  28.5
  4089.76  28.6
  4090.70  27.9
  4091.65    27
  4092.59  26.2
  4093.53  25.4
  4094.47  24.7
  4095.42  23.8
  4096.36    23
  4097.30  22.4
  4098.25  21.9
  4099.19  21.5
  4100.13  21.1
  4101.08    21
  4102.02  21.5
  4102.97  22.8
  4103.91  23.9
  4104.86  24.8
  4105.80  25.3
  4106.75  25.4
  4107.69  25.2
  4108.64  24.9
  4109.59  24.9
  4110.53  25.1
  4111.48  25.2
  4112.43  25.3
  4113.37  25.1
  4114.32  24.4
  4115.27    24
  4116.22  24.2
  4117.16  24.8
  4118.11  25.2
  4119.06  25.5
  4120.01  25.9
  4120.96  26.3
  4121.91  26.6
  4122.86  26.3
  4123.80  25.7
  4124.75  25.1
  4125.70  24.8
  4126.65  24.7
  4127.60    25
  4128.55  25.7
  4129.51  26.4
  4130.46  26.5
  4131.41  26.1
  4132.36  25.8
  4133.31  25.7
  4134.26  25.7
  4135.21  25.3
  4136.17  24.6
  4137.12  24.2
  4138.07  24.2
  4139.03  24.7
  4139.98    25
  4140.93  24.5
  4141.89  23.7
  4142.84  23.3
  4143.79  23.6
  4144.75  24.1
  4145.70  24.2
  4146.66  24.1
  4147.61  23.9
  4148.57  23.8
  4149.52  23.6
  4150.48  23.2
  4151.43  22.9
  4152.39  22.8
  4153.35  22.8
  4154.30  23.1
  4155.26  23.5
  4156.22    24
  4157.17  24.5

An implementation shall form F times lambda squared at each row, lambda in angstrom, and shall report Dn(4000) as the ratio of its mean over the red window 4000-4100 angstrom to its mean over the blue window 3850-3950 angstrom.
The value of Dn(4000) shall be 2.00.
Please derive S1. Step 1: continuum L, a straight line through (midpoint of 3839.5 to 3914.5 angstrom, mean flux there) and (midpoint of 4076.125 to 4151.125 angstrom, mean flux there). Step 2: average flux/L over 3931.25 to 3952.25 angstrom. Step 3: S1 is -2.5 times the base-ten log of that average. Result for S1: 0.31 mag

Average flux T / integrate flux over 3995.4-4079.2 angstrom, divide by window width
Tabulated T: 24.8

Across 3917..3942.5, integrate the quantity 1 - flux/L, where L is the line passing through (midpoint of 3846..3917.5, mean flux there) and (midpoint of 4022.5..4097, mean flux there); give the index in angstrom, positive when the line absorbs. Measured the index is 8.4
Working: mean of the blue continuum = 13.9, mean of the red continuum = 24.8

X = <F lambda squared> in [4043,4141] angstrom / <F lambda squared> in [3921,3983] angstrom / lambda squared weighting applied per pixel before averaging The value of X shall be 2.01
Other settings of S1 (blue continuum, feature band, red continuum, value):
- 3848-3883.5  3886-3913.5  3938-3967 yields -0.210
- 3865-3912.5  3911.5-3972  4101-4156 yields 0.244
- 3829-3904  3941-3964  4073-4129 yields 0.091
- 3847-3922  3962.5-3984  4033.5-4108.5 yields 0.368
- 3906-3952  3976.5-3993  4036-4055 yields -0.133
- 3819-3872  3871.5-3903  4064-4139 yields -0.060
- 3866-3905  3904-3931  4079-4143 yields 0.042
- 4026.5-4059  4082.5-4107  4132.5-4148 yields -0.021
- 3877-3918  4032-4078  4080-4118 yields -0.069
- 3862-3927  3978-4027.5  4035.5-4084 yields -0.160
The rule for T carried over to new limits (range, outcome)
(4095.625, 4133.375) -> 24.6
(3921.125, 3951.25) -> 12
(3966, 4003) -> 19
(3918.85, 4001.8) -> 15.5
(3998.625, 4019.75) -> 25.8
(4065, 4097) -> 25.4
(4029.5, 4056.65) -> 24.7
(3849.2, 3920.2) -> 14.1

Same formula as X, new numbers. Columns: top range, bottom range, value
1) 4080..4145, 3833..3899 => 2.30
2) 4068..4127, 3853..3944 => 2.08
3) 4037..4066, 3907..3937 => 1.97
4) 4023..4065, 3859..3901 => 2.00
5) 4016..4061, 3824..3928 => 2.09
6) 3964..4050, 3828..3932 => 1.85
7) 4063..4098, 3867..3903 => 2.03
